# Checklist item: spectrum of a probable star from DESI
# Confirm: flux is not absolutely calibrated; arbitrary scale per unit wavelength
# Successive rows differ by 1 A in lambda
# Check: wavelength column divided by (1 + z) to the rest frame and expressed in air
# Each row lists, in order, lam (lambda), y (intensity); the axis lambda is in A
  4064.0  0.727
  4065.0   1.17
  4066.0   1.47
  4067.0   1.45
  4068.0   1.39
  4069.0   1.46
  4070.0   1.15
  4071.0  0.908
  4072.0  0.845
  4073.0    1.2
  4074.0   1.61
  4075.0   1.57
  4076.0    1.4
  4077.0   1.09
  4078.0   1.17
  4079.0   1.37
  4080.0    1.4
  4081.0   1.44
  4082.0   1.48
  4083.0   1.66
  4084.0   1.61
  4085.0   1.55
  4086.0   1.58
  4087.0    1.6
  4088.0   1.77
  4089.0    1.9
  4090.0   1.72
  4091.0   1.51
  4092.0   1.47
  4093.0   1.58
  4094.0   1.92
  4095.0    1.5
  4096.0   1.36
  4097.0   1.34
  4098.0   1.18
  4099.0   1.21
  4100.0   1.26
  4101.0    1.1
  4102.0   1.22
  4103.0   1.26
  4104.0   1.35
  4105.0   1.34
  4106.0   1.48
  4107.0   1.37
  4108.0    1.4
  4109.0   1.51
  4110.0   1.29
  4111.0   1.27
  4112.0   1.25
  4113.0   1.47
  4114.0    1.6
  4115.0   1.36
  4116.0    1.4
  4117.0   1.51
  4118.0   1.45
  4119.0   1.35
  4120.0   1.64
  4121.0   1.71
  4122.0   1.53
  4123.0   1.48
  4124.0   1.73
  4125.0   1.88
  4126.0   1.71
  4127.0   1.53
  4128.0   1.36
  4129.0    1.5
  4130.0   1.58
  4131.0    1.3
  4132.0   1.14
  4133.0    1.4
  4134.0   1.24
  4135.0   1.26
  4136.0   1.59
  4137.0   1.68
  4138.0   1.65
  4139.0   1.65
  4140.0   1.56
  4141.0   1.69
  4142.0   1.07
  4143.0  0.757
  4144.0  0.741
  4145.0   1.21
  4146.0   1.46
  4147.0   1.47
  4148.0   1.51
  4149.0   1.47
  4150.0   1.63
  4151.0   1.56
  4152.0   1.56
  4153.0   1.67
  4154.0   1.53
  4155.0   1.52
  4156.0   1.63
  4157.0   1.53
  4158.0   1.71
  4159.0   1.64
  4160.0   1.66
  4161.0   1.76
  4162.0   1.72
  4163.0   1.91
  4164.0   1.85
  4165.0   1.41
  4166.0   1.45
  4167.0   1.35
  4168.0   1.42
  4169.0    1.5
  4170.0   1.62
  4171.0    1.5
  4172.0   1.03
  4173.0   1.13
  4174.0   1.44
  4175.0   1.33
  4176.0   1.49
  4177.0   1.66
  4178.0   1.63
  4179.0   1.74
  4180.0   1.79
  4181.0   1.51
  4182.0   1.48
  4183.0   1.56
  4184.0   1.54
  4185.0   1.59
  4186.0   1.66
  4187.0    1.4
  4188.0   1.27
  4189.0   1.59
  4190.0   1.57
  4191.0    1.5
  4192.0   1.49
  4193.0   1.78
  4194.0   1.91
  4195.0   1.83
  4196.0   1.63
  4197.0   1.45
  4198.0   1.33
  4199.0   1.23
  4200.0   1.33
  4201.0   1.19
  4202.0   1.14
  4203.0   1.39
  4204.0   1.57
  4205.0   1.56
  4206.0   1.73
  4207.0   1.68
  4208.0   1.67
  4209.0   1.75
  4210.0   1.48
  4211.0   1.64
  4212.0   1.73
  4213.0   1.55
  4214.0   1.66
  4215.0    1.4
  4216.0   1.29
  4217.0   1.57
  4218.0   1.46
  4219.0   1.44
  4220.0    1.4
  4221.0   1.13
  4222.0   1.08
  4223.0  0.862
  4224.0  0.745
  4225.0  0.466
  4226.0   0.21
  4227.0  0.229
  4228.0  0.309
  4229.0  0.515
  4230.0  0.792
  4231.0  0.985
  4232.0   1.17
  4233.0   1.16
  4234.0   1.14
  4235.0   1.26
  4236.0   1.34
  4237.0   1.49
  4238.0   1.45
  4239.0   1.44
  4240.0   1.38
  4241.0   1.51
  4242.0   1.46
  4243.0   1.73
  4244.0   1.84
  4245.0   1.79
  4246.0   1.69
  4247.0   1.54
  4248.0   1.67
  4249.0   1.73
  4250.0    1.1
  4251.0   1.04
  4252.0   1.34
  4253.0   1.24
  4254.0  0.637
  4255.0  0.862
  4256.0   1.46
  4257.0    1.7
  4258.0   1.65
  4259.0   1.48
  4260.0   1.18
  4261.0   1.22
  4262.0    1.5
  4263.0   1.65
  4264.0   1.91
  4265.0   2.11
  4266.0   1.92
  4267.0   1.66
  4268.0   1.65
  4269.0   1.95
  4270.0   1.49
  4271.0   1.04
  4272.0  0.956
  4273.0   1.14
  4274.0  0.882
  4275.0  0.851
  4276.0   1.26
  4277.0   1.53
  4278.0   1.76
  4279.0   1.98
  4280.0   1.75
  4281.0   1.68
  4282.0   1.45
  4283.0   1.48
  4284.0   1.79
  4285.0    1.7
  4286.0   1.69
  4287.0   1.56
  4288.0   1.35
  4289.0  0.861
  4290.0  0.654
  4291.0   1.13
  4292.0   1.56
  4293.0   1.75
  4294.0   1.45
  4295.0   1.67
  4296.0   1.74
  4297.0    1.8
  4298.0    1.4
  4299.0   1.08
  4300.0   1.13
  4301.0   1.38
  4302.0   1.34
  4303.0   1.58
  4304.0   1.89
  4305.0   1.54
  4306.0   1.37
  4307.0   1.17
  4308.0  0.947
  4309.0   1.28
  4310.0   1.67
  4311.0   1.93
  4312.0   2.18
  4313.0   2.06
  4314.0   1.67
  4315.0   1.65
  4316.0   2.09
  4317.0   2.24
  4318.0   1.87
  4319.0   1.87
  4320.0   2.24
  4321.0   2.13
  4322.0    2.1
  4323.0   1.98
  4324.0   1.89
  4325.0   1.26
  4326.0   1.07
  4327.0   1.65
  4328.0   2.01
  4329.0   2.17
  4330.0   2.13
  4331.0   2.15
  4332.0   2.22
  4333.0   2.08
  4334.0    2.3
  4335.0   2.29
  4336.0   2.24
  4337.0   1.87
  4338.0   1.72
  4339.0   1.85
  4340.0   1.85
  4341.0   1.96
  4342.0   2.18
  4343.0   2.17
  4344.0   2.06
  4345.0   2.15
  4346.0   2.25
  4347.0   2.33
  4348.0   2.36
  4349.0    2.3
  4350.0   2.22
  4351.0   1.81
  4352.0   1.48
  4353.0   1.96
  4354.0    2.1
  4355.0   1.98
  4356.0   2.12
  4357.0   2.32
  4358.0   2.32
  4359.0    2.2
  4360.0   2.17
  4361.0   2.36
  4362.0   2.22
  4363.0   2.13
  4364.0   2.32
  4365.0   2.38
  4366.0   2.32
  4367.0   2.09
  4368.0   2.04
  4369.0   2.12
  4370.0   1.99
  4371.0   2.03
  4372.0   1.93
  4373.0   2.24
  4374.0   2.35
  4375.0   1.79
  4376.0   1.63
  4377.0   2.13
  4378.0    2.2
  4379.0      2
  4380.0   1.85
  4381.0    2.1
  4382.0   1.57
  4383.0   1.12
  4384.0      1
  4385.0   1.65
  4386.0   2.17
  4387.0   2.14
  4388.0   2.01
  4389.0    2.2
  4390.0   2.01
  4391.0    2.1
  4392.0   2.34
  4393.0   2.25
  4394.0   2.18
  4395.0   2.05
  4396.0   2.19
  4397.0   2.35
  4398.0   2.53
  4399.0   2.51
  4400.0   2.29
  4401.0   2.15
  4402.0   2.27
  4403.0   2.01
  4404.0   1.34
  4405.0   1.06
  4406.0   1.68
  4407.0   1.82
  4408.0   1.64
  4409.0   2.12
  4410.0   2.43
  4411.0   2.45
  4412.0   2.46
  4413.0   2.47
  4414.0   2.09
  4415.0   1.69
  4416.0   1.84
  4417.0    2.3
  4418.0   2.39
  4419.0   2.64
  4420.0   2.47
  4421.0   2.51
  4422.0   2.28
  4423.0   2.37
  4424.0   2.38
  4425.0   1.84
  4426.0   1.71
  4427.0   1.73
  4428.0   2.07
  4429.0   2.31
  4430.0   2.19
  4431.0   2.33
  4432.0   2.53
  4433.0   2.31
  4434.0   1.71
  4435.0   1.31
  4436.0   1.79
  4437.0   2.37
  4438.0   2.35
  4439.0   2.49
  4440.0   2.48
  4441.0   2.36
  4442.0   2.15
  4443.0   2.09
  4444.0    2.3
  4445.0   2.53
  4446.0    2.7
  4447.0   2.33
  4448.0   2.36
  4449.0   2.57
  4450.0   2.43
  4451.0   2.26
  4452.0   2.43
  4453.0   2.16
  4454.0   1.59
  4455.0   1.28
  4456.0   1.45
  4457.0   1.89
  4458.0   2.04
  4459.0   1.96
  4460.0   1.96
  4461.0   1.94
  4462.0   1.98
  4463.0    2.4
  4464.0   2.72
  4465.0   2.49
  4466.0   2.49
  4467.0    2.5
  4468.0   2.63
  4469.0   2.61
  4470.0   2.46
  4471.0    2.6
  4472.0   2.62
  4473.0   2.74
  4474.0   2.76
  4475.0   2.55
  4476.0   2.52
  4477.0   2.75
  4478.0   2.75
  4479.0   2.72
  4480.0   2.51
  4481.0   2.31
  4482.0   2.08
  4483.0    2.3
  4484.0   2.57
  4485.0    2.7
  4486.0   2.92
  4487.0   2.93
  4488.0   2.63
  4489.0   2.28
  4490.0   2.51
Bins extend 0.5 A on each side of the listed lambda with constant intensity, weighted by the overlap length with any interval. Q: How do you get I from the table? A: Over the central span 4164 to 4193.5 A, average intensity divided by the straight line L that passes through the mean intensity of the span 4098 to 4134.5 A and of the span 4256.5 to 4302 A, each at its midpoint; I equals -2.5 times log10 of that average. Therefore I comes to -0.05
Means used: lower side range 1.42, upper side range 1.48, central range 1.5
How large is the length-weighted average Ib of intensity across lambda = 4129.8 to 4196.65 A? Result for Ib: 1.51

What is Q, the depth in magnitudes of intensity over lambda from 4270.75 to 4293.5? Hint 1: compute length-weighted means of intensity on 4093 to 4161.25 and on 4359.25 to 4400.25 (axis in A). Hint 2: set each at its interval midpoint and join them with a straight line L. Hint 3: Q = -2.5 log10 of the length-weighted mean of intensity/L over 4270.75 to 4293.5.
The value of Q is 0.30 mag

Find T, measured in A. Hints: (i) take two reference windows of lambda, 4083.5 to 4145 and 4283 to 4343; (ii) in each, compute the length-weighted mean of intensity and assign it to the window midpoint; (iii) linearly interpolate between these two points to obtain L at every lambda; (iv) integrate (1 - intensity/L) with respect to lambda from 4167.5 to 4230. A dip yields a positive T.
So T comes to 7.2 A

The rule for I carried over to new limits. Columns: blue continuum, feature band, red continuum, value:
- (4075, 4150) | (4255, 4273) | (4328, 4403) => 0.19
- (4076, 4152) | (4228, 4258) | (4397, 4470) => 0.30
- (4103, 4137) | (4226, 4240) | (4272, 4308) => 0.39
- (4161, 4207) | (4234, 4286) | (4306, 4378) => 0.19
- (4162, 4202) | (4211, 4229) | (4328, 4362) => 0.45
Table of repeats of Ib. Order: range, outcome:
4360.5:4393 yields 2.02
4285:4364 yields 1.83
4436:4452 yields 2.37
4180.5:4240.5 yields 1.34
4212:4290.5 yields 1.34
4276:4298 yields 1.53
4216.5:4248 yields 1.19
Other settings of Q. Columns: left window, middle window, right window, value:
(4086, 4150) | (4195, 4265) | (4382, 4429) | 0.26 mag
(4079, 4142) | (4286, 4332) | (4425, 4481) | 0.18 mag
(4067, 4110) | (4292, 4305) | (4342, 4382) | 0.27 mag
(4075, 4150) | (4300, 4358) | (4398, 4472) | 0.02 mag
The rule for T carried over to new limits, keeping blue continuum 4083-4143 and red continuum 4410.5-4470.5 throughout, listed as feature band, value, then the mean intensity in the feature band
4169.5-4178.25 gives 1.02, 1.42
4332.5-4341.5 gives -0.18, 2.02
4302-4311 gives 2.15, 1.45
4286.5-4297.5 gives 2.73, 1.41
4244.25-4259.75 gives 3.35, 1.4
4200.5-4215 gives 1.19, 1.55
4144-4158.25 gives 0.50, 1.5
